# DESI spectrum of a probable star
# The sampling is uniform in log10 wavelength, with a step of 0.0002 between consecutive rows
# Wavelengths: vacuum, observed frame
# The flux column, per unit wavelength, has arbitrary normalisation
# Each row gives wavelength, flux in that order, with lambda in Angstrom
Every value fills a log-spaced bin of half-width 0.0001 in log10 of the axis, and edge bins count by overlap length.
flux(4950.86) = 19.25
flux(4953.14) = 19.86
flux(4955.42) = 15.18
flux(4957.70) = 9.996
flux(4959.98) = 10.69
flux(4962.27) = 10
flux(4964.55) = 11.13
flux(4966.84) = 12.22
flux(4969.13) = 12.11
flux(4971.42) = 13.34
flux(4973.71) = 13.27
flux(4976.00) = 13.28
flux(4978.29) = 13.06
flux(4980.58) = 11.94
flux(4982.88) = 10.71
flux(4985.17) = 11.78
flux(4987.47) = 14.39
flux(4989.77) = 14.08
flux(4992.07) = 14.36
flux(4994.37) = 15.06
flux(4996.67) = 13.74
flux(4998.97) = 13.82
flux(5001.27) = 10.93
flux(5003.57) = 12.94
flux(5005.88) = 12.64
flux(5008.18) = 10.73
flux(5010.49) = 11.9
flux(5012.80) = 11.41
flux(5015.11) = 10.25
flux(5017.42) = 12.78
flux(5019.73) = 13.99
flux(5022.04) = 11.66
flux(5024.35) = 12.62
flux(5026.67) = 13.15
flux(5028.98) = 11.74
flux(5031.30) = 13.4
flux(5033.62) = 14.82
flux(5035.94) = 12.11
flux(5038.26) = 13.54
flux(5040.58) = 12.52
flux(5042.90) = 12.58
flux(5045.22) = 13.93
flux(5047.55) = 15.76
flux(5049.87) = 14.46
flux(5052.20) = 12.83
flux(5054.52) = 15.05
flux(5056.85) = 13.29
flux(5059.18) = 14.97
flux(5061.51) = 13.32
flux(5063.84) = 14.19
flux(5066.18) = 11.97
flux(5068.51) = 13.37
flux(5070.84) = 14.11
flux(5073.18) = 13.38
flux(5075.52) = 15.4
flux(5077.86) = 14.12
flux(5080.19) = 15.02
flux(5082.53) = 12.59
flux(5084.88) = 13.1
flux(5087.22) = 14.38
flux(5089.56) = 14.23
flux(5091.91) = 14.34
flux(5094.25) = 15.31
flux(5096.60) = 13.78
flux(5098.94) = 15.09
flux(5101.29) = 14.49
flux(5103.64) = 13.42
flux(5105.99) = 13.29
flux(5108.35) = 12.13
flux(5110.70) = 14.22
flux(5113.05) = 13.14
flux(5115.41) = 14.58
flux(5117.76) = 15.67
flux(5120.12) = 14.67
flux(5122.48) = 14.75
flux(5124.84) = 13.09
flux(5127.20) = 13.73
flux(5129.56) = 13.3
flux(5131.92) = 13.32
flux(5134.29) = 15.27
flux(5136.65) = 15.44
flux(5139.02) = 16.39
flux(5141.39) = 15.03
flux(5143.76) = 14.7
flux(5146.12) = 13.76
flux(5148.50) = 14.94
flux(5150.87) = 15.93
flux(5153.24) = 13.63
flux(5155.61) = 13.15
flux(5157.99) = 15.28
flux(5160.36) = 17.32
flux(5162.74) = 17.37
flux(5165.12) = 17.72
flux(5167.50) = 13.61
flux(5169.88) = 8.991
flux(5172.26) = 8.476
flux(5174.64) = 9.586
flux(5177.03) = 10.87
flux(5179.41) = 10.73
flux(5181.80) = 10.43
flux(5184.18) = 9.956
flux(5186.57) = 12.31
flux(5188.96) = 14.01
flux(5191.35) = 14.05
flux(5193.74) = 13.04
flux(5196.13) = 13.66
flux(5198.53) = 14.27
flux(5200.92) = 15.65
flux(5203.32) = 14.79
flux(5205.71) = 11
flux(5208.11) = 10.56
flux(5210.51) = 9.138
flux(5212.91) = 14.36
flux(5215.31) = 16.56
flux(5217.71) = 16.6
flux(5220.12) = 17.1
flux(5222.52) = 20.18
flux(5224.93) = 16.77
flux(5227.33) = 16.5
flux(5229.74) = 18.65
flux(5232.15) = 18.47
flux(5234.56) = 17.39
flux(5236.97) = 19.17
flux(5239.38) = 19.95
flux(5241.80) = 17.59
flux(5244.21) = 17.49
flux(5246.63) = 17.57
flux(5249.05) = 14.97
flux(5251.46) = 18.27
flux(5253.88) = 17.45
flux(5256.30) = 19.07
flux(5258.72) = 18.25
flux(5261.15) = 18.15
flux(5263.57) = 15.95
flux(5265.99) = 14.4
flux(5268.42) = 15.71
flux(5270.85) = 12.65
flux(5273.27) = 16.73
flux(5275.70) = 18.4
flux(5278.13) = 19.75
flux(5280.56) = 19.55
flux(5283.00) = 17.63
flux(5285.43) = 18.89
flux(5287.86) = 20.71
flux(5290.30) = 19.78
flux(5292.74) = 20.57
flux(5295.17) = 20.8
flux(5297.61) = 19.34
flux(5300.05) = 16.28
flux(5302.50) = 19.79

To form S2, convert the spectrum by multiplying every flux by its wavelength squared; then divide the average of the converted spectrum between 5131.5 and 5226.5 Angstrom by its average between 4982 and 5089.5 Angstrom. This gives 1.1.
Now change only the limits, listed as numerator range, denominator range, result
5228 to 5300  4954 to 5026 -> 1.61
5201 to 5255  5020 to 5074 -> 1.31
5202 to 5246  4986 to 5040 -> 1.37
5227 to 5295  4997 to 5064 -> 1.51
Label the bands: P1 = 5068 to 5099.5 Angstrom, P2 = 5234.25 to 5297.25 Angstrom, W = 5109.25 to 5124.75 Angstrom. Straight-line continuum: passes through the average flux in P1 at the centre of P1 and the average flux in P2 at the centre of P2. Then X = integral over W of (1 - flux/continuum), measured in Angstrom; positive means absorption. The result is 0.5 Angstrom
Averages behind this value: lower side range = 14.2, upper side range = 18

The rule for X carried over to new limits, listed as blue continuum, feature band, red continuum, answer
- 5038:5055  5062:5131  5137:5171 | 1.7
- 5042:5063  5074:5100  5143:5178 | -0.7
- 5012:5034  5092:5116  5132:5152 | 0.5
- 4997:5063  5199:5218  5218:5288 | 3.7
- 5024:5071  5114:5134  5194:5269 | 0.7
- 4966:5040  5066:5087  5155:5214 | -1.7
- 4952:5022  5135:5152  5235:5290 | 0.4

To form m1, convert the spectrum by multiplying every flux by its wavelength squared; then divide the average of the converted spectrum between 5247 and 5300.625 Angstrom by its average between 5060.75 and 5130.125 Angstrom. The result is 1.4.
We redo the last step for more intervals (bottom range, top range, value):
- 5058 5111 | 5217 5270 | 1.34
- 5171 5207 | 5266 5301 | 1.55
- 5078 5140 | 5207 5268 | 1.25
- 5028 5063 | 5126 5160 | 1.11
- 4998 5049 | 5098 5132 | 1.14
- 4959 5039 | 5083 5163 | 1.21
